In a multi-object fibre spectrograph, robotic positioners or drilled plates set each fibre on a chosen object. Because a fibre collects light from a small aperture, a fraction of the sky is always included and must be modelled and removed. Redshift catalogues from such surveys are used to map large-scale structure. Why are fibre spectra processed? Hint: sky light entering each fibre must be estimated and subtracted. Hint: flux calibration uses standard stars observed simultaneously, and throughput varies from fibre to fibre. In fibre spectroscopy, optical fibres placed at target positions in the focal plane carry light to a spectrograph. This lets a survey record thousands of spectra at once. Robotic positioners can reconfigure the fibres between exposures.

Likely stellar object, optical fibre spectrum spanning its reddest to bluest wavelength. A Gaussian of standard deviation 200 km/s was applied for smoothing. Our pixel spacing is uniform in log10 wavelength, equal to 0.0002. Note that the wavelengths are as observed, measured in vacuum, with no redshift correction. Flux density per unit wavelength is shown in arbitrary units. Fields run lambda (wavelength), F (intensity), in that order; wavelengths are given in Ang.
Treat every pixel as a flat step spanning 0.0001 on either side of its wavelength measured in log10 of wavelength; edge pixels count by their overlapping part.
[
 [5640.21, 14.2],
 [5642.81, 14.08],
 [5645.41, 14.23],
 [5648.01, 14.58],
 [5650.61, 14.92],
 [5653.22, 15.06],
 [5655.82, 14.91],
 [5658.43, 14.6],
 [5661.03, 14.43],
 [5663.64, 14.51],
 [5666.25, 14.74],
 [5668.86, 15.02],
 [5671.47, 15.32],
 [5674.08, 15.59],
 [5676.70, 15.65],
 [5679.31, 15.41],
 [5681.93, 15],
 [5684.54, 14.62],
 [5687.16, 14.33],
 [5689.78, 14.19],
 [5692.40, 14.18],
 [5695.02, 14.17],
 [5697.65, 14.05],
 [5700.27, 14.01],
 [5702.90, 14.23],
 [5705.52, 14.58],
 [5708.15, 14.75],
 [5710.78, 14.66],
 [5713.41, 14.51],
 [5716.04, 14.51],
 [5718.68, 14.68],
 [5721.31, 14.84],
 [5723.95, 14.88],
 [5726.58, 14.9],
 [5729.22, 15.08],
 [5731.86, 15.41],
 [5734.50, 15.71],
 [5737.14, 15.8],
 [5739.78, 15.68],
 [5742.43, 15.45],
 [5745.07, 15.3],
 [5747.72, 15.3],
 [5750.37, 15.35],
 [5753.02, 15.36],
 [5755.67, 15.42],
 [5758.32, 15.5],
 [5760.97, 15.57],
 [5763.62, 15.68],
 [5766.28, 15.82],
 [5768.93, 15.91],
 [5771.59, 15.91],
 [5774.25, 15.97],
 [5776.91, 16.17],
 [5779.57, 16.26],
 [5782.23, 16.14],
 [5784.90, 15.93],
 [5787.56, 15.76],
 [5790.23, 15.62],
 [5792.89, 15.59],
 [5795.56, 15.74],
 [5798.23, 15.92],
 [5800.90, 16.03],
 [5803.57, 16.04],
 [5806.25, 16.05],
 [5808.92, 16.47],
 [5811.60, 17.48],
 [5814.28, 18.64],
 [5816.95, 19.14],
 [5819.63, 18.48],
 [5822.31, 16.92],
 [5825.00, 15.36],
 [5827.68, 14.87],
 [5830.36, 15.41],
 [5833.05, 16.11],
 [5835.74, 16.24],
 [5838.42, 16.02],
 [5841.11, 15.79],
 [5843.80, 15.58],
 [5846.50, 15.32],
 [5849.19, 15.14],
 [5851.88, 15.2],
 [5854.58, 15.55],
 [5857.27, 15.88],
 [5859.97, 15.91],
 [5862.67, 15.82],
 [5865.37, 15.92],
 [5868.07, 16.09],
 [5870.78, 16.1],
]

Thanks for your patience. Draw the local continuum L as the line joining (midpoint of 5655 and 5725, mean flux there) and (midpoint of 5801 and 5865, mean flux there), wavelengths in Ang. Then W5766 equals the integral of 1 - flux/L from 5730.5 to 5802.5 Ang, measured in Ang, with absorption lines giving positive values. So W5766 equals -1.0 Ang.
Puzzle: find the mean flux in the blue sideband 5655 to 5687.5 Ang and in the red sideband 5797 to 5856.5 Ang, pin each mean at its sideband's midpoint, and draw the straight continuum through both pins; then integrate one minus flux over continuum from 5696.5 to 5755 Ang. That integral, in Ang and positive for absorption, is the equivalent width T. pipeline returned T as 1.7 Ang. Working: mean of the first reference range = 15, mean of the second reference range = 16.3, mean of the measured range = 15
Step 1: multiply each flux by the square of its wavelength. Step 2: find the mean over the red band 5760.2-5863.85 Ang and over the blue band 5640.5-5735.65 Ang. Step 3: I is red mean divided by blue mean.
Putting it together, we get 1.1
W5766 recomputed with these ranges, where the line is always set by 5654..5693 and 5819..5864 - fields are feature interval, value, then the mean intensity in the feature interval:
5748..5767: -0.2 Ang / 15.5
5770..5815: -1.9 Ang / 16.2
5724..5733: 0.0 Ang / 15.1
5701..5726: 0.8 Ang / 14.6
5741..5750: -0.1 Ang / 15.3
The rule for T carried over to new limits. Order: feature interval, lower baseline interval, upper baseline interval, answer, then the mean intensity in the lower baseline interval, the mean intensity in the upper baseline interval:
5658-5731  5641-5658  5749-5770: 1.46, 14.6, 15.6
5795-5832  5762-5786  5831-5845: -1.58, 16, 15.9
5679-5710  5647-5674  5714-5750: 1.19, 14.8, 15.2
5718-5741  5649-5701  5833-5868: -0.28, 14.7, 15.7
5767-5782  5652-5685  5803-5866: -0.25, 15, 16.2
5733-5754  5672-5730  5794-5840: -0.20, 14.7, 16.5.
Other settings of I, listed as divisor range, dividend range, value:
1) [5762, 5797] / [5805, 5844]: 1.06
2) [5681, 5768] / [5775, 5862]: 1.11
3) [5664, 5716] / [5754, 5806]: 1.11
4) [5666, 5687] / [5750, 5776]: 1.07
